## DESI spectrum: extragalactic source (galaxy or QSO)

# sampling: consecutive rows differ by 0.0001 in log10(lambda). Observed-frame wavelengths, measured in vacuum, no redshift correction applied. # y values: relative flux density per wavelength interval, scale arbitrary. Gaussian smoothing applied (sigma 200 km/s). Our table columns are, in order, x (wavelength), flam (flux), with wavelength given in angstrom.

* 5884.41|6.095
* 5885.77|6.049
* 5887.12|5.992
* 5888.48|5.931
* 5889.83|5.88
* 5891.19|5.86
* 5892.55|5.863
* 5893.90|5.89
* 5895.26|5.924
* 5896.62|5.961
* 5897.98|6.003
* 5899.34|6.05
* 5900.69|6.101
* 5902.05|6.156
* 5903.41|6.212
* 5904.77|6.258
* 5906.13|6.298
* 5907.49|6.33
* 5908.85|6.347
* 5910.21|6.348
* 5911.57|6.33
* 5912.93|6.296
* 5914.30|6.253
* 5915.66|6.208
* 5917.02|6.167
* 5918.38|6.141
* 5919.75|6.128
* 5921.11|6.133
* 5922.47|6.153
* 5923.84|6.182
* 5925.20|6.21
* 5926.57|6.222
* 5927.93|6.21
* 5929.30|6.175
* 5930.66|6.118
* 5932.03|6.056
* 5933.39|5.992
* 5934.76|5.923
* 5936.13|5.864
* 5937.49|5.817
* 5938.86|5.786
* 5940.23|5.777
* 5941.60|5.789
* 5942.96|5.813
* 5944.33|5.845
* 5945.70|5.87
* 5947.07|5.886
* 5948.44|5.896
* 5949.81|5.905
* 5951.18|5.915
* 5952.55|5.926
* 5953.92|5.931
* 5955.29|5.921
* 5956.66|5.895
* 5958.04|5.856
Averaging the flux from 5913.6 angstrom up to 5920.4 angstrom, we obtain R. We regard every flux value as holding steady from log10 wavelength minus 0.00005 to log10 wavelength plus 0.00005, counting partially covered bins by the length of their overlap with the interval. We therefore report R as 6.17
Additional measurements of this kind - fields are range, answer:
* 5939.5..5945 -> 5.81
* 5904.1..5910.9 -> 6.32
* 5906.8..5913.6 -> 6.33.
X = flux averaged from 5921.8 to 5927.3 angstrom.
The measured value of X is 6.19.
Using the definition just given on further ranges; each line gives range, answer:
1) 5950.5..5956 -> 5.93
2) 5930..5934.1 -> 6.05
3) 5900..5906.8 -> 6.21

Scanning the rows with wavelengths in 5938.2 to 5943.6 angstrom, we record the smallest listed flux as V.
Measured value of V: 5.777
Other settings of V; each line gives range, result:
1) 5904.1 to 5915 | 6.253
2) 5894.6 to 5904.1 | 5.924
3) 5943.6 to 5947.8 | 5.845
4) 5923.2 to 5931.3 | 6.118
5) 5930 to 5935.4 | 5.923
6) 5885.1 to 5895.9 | 5.86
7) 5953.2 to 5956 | 5.921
